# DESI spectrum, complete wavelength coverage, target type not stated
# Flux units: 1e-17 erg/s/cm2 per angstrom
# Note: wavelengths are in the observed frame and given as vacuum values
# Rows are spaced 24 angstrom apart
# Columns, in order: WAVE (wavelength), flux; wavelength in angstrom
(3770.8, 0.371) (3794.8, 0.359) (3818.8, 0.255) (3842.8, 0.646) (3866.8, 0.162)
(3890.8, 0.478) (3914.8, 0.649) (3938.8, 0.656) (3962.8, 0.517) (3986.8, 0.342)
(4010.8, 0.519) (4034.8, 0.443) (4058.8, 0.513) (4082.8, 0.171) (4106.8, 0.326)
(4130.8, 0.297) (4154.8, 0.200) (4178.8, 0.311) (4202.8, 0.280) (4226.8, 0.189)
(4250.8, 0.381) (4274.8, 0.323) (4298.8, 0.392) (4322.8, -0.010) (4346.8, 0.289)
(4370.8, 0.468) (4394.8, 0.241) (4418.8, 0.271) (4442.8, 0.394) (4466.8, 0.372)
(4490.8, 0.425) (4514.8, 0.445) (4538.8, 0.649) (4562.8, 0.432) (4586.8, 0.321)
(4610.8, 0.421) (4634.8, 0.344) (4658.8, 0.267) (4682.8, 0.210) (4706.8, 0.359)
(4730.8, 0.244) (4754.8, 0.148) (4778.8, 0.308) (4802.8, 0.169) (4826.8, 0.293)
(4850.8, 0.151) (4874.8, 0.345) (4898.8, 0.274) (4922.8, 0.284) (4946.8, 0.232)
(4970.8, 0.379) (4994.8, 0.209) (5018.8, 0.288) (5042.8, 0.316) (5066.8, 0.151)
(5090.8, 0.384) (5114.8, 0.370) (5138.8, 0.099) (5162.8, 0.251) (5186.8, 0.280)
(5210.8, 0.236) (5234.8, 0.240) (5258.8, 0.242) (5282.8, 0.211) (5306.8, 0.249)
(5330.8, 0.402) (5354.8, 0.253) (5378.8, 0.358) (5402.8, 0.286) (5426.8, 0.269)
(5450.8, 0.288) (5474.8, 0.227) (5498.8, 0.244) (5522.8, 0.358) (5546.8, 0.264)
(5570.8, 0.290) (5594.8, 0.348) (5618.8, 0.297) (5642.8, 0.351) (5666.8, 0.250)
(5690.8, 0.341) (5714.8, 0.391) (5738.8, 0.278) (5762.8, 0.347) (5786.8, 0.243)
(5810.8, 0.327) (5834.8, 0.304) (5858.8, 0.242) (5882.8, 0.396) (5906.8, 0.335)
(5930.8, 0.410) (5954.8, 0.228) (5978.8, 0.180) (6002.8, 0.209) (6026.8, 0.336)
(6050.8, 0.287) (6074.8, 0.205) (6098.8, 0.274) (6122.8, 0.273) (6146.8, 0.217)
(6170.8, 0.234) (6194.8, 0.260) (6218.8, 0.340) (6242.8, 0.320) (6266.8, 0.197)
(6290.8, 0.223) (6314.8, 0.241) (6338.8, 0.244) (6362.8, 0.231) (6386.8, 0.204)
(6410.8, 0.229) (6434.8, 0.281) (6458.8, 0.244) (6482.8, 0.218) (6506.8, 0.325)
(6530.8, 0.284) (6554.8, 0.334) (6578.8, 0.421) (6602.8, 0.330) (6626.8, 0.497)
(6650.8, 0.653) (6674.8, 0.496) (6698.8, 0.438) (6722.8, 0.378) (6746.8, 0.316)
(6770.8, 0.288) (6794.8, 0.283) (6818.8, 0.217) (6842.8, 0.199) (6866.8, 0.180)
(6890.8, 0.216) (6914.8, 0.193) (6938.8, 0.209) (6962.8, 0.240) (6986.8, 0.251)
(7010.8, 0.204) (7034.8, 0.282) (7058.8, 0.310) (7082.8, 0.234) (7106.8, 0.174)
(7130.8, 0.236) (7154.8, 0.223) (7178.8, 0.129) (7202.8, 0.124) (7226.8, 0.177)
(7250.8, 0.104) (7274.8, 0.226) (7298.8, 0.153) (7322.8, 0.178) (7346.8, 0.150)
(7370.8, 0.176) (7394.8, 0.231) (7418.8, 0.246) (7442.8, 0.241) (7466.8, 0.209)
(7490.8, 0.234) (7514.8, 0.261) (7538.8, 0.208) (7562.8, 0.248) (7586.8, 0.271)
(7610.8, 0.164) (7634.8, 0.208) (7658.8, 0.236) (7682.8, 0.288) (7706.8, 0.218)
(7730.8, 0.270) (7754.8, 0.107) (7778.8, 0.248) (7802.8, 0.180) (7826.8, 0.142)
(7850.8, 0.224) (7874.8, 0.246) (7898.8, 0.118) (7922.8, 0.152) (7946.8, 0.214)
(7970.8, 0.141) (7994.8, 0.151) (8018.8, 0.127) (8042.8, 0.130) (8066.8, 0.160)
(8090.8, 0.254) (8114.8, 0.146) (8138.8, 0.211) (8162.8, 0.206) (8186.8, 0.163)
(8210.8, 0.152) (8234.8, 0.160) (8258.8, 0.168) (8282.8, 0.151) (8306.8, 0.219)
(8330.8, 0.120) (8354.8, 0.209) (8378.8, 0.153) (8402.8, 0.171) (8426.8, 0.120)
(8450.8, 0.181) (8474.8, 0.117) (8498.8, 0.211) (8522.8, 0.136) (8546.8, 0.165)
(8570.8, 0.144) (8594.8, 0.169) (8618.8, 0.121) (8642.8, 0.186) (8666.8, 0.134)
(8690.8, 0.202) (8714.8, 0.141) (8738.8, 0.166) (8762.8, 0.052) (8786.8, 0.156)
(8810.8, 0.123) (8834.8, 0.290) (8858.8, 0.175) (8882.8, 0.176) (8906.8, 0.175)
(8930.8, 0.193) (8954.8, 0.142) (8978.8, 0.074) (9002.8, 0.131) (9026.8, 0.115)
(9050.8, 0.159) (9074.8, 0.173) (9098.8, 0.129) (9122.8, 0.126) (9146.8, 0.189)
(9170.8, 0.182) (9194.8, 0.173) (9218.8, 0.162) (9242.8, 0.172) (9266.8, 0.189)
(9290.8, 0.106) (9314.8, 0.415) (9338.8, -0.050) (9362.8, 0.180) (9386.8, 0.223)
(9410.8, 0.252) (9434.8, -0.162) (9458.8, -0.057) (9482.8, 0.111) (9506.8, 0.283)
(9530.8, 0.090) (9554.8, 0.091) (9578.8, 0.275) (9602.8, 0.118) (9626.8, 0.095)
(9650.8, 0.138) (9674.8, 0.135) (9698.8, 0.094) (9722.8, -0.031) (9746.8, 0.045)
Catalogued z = 1.379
